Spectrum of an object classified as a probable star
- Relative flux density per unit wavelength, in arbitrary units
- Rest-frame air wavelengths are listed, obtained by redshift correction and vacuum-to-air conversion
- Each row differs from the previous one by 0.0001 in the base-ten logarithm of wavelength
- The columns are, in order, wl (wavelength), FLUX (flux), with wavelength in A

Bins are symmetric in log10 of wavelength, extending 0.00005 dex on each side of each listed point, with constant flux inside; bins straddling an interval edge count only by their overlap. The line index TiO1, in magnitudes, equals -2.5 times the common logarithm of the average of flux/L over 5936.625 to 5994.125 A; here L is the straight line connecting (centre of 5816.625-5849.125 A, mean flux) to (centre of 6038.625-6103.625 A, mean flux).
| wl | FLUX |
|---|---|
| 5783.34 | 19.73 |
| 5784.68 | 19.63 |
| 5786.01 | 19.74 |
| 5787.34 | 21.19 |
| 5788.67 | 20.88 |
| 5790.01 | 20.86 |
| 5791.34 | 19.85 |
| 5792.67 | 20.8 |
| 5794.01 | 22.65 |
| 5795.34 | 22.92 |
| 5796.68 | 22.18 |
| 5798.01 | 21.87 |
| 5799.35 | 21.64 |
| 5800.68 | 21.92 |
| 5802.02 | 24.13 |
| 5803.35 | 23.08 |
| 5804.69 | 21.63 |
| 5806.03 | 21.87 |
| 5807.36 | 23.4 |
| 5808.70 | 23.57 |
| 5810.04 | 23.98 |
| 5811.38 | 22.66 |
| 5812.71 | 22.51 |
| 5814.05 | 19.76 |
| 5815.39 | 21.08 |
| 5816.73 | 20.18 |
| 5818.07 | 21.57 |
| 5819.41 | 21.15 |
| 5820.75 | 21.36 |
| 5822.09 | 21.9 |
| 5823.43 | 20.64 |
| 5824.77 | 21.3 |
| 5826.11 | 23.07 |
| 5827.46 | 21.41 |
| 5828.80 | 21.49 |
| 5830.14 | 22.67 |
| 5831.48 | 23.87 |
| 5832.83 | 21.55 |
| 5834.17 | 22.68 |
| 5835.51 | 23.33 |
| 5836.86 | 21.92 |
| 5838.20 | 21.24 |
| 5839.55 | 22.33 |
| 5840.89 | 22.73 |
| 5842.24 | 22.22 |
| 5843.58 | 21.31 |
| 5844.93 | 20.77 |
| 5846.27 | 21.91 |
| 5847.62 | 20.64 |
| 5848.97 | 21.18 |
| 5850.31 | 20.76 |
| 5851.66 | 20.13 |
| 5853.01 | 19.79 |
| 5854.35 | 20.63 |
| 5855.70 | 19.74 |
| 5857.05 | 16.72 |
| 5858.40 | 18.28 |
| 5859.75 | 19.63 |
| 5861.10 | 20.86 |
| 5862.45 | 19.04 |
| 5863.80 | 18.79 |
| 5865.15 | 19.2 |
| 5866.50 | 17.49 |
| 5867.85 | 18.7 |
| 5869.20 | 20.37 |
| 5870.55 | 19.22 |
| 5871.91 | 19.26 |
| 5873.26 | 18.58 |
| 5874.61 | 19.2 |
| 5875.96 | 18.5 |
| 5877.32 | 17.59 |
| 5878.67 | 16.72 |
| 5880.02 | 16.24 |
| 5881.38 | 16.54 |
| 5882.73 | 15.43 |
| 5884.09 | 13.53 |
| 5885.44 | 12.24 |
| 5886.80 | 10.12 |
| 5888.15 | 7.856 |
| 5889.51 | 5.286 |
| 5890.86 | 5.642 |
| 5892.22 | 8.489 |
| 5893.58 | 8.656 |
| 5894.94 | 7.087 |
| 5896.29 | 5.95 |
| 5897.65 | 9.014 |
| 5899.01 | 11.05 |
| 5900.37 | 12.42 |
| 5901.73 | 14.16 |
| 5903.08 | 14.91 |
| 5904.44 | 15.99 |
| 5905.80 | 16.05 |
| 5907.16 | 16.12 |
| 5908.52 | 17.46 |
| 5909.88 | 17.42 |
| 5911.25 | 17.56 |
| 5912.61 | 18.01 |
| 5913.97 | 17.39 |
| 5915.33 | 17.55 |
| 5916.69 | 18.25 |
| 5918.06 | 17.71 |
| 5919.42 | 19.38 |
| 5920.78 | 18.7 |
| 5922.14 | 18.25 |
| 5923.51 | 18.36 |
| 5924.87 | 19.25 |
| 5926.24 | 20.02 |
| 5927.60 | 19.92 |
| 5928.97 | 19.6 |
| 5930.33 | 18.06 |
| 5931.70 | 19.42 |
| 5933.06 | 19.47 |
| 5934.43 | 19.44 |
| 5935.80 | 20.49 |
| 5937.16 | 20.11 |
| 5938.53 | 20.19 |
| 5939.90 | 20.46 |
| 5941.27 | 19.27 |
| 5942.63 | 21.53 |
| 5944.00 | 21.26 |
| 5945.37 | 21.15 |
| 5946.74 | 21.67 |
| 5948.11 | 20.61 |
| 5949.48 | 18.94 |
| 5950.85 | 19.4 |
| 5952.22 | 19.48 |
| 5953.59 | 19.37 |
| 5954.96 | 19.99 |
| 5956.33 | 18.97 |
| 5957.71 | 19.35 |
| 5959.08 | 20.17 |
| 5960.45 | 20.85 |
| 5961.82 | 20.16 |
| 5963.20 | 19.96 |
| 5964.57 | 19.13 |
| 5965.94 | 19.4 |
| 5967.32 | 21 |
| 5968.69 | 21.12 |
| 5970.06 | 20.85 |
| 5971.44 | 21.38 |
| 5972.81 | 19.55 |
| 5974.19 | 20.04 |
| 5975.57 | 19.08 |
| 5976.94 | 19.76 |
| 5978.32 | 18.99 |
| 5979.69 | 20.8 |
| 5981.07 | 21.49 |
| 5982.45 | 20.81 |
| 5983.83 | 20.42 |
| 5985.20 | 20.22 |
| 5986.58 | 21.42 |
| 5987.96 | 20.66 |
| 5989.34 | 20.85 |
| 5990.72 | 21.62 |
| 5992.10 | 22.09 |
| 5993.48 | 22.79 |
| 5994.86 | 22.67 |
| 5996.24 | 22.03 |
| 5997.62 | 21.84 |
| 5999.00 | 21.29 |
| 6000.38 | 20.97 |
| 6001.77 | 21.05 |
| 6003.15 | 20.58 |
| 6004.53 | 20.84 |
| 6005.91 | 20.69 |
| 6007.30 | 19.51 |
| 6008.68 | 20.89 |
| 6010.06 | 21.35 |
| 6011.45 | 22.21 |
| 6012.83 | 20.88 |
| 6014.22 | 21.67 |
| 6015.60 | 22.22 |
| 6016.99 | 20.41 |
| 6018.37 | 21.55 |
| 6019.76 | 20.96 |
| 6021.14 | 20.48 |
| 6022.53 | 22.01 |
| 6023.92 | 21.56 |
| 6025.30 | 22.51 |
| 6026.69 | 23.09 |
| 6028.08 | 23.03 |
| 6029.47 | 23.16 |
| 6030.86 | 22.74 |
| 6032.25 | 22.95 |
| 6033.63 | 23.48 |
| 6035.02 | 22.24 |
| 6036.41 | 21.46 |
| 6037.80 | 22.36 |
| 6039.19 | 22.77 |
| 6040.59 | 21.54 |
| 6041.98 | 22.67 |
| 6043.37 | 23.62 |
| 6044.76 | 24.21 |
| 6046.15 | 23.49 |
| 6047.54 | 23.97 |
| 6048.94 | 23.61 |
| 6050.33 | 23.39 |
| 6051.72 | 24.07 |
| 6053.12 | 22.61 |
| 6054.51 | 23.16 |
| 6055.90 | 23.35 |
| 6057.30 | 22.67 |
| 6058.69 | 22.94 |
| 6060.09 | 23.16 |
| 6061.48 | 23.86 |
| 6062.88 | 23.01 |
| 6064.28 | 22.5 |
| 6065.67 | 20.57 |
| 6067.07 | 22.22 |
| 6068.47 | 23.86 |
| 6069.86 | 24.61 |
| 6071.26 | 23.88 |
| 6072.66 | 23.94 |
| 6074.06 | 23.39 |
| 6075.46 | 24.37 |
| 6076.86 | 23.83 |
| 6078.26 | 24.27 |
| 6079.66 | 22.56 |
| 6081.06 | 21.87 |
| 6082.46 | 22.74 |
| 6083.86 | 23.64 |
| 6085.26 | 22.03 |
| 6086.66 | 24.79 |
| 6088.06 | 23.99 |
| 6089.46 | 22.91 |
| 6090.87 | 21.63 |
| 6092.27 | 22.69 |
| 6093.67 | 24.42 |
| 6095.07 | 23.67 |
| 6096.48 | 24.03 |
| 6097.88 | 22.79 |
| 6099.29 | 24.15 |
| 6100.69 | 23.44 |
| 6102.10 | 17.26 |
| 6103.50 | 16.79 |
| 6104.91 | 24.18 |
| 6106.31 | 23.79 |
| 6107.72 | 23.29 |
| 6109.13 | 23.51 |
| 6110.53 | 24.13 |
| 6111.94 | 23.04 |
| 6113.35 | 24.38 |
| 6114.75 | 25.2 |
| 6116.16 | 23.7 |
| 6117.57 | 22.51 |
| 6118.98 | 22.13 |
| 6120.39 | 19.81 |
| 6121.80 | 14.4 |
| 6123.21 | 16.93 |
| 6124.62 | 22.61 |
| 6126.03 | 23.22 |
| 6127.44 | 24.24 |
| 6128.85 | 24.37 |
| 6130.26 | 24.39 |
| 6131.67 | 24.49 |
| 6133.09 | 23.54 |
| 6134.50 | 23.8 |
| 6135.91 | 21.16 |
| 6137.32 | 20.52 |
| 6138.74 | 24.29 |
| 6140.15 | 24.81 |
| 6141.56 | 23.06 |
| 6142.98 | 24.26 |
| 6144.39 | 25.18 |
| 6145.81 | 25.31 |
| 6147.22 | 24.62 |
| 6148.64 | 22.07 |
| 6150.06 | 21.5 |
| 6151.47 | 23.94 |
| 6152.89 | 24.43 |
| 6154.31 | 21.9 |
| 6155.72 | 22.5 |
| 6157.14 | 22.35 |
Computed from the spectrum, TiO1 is 0.11 mag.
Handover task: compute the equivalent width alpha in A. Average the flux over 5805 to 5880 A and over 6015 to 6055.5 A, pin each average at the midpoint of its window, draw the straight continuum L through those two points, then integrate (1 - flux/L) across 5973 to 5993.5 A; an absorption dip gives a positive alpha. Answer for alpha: 1.36 A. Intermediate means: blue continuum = 20.7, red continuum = 22.6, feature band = 20.6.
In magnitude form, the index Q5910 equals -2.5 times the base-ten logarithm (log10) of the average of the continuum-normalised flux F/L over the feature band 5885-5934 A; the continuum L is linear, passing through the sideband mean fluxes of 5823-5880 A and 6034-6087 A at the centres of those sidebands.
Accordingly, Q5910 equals 0.39 mag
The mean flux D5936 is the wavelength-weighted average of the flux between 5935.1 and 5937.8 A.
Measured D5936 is 20.3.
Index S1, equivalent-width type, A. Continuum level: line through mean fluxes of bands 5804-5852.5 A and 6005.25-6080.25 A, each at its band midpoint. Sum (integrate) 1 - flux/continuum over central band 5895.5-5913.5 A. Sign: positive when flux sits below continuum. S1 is 6.4 A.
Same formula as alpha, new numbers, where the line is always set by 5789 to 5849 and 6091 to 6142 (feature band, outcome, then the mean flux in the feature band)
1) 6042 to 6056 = -0.7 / 23.5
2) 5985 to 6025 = 1.9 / 21.3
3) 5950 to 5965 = 1.7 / 19.7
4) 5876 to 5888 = 4.0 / 14.7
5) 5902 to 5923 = 4.6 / 17.3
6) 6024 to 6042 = -0.1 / 22.6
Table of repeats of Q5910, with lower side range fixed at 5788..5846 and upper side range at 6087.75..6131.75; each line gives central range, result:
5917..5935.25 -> 0.17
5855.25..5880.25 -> 0.18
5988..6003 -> 0.03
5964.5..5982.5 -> 0.10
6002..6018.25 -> 0.06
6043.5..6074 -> -0.04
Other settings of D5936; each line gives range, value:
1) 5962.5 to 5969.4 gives 20.1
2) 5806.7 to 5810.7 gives 23.6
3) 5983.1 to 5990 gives 20.7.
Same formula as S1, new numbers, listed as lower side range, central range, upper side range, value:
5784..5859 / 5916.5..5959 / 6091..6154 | 4.6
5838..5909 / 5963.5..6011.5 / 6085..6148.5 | -3.4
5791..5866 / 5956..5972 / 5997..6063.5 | 1.3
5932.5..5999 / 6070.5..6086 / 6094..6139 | -1.0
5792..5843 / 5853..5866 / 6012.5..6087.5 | 1.8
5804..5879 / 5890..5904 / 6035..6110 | 7.6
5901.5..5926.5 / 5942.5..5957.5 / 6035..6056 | -0.9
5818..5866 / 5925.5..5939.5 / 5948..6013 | 0.7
